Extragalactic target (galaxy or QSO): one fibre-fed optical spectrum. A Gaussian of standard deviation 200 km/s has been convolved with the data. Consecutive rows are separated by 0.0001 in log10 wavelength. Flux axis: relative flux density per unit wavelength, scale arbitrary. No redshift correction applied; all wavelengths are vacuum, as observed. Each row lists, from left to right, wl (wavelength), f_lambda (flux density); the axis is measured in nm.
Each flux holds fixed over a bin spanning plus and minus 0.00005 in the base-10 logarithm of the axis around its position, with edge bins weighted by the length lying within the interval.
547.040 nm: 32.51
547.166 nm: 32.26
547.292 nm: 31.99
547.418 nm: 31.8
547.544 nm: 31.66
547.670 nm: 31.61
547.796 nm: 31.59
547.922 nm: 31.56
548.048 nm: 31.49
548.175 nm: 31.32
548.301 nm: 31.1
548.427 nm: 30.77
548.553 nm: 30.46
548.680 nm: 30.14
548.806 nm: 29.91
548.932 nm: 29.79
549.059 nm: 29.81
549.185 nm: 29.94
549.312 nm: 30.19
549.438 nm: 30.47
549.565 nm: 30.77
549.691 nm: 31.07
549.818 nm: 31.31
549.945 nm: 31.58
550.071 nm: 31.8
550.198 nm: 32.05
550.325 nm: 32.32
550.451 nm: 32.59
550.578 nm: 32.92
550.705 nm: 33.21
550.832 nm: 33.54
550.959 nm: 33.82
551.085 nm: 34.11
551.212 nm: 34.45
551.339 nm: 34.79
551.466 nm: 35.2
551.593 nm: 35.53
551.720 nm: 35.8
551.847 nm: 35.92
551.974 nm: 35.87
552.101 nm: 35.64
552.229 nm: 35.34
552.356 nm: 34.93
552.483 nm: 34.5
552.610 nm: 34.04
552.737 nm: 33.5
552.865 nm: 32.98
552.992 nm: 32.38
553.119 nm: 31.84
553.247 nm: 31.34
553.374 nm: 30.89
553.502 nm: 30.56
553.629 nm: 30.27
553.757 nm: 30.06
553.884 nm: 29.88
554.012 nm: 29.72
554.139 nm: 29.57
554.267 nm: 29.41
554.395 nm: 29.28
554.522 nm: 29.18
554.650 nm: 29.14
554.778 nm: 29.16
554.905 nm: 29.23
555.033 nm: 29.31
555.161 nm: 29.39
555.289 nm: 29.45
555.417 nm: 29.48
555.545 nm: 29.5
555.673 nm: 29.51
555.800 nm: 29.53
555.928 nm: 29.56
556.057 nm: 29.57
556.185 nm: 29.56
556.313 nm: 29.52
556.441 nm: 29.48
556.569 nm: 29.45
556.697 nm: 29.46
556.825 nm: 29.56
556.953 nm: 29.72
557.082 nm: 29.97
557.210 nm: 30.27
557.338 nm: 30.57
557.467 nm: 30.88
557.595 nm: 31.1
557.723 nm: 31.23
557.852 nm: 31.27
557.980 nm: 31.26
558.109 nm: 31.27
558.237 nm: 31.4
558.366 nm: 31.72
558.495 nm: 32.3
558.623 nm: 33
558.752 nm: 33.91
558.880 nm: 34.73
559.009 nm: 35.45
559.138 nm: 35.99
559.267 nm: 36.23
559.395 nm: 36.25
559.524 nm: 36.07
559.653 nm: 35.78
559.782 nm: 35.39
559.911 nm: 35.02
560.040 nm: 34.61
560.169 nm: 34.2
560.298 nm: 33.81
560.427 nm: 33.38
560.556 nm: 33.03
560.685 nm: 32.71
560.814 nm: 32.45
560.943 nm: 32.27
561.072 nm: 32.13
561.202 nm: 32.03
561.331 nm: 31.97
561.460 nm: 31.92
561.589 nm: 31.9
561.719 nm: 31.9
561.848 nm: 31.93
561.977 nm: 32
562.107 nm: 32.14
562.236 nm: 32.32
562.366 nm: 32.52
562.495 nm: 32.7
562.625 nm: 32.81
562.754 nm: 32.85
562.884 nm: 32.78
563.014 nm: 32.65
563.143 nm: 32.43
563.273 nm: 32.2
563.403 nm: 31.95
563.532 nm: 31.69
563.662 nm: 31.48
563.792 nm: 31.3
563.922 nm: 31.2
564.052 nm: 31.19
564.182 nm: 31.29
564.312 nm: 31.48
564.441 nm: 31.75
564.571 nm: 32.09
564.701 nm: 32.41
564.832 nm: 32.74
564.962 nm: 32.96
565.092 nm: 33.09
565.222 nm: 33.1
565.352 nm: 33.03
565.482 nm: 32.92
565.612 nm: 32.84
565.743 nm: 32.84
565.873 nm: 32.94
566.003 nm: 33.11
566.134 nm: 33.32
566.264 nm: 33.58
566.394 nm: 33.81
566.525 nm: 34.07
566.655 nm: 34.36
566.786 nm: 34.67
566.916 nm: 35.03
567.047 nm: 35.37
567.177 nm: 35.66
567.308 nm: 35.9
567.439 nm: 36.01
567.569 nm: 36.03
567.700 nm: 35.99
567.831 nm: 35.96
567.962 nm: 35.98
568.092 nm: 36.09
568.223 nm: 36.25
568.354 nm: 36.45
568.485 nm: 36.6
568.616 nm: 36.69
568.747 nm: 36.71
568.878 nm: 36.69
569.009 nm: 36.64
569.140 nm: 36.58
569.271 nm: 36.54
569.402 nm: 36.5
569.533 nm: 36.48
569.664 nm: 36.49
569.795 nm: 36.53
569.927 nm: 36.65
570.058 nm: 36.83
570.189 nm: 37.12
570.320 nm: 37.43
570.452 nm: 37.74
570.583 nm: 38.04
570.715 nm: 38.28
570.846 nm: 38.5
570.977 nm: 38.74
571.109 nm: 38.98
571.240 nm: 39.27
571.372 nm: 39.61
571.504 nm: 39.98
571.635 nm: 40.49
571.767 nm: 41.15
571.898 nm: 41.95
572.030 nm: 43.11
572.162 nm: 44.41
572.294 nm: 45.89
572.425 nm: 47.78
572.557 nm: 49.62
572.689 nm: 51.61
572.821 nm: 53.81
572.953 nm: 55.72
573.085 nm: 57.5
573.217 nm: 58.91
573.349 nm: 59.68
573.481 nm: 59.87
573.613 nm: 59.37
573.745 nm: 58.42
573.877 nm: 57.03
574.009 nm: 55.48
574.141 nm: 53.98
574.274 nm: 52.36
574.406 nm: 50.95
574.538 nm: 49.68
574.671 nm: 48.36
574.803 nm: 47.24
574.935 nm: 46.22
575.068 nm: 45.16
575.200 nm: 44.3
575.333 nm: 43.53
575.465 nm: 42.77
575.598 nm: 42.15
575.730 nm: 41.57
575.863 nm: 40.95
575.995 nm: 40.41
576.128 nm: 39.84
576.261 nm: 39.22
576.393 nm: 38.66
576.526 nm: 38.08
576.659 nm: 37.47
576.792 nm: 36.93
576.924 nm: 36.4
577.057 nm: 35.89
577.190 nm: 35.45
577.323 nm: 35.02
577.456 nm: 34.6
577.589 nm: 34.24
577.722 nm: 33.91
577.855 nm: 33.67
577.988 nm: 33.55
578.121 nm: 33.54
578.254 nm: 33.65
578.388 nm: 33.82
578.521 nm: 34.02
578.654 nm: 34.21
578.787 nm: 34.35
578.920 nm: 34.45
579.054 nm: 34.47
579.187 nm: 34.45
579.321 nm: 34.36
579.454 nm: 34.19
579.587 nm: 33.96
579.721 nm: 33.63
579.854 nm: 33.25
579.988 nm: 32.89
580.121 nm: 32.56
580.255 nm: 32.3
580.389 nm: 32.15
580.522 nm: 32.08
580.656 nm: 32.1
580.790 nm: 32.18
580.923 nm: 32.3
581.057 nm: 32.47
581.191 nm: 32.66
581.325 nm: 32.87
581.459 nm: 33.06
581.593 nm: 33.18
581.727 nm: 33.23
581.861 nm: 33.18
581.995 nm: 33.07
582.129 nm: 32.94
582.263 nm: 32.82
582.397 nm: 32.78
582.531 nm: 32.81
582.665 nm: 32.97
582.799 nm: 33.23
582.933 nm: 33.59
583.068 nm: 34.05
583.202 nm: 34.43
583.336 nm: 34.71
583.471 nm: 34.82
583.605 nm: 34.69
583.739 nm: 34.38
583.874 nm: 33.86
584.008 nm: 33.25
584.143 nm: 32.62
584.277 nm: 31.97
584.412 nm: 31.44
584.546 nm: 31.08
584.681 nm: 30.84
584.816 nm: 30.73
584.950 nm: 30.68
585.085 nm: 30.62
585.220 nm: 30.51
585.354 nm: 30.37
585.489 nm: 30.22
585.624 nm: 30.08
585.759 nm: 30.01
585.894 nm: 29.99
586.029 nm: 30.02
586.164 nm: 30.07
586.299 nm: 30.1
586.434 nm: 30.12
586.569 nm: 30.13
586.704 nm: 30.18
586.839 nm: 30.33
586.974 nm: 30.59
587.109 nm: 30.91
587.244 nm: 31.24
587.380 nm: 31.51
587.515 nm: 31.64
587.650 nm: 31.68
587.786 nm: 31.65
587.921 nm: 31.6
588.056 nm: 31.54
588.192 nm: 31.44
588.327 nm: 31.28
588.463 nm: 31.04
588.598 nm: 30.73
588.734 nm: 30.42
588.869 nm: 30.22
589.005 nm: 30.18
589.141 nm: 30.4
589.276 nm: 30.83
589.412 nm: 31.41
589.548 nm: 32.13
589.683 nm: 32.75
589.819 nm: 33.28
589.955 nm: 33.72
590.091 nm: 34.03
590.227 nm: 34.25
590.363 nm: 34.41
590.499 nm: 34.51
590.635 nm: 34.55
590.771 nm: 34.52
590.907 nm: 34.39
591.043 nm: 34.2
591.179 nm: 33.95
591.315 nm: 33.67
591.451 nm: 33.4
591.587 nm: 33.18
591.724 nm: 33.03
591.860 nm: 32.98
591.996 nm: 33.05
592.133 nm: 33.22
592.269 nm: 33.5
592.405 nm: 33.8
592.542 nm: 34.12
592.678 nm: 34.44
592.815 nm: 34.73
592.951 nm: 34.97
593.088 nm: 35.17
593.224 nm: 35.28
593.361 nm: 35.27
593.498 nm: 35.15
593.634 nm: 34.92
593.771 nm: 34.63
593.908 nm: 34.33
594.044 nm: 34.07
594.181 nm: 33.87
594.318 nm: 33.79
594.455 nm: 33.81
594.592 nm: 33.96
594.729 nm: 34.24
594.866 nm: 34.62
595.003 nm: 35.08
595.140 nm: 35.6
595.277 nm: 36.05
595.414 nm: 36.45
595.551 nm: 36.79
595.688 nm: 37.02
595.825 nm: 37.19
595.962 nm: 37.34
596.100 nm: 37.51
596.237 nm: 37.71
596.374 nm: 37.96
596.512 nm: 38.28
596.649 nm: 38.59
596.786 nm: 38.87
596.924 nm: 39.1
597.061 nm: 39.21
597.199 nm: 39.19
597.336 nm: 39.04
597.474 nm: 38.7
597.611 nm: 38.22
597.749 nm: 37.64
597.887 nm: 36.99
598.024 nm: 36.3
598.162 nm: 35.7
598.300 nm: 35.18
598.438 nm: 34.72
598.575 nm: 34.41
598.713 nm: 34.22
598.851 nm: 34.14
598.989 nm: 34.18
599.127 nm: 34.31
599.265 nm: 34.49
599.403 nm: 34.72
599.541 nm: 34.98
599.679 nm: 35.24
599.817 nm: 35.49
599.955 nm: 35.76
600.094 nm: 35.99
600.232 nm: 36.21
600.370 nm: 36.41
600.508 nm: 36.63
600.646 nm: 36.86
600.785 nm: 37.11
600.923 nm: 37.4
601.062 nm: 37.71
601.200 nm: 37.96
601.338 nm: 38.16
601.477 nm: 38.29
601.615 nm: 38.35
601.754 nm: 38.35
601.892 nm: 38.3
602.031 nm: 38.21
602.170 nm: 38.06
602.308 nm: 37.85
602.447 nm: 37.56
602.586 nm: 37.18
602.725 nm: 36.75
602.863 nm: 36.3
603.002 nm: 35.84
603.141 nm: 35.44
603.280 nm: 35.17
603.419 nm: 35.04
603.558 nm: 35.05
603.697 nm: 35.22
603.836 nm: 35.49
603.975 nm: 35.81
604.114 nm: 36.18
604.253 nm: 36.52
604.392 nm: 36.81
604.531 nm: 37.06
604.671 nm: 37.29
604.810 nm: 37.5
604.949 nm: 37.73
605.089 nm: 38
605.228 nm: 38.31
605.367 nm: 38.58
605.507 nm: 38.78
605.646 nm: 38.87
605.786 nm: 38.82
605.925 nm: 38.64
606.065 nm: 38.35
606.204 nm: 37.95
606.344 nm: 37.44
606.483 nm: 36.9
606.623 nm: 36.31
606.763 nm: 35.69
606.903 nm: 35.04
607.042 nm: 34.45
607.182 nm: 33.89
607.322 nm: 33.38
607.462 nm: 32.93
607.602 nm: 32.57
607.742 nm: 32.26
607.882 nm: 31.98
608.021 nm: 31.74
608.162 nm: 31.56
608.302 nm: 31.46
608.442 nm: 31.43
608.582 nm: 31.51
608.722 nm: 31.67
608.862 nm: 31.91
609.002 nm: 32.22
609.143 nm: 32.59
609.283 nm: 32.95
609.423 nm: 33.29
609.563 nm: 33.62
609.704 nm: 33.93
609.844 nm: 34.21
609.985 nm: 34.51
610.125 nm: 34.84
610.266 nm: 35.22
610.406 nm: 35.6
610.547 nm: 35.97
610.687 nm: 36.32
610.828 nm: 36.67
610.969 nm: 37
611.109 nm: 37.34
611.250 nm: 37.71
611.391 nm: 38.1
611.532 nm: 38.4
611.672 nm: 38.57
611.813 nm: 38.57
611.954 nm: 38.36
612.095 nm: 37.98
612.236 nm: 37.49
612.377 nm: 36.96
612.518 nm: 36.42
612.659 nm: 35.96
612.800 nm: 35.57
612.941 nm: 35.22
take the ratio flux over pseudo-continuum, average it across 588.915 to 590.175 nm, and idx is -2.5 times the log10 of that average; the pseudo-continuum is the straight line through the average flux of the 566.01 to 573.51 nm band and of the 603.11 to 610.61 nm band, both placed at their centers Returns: 0.17 mag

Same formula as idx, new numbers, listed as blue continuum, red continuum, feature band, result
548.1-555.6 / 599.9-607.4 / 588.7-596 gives 0.055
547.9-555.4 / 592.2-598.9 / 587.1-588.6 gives 0.125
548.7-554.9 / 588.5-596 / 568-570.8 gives -0.123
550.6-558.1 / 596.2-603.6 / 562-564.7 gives 0.015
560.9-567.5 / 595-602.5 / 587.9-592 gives 0.102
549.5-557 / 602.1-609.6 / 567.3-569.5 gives -0.115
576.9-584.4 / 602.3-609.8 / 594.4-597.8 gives -0.077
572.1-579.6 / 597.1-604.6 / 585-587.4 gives 0.310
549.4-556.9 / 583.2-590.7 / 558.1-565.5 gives -0.043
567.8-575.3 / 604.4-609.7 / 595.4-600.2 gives 0.021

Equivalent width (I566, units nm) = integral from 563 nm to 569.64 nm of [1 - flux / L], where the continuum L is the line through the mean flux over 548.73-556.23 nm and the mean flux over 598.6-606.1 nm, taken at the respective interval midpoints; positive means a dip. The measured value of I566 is -0.22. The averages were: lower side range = 31.6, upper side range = 36.7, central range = 34.1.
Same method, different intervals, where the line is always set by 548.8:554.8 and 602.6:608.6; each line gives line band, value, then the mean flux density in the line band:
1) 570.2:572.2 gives -0.375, 39.7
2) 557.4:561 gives -0.088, 33.5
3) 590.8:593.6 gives 0.057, 34.1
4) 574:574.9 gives -0.456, 50.7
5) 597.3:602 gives -0.150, 36.4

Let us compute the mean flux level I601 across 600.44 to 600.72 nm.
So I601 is 36.7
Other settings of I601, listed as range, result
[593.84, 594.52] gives 34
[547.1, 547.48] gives 32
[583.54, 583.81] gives 34.5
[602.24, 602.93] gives 37.1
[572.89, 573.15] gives 56.6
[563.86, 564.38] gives 31.3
